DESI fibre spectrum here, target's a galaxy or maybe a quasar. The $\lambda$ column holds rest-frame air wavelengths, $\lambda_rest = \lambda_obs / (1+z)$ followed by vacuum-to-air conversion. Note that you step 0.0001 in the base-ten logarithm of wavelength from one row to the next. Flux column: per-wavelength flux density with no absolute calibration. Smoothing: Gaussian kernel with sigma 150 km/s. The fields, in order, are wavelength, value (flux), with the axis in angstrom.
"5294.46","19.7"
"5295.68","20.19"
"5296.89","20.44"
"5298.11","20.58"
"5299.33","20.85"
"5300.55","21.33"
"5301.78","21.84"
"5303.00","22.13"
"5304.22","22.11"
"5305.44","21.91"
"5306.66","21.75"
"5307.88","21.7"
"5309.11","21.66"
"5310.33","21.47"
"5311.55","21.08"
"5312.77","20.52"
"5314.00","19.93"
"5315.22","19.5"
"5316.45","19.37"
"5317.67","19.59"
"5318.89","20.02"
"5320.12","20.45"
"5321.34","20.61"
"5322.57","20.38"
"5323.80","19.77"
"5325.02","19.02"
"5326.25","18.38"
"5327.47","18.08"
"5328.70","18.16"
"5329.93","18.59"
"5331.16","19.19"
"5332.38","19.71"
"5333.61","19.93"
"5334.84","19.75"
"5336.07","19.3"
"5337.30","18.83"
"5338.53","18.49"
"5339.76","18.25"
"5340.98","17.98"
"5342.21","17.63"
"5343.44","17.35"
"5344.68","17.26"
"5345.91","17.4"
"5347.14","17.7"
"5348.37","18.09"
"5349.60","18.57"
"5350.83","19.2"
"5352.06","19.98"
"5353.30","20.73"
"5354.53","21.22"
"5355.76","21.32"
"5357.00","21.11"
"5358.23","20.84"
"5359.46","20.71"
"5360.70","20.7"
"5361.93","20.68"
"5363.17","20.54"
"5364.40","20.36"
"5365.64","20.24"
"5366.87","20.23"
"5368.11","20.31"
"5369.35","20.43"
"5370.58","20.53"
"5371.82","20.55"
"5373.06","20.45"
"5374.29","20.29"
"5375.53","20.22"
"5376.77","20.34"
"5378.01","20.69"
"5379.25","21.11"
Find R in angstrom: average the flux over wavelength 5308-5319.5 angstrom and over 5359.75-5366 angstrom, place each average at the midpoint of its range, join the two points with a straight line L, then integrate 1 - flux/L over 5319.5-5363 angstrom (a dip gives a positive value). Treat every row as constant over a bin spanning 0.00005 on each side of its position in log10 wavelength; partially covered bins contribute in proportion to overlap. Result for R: 2.5 angstrom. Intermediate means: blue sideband 20.4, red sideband 20.5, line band 19.3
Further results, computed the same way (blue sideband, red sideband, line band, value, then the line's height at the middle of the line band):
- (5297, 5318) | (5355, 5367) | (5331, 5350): 2.2 angstrom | 20.8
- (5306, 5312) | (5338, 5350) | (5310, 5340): 0.5 angstrom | 19.9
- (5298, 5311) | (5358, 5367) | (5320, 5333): 1.2 angstrom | 21.2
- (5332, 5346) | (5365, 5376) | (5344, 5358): -0.1 angstrom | 19.2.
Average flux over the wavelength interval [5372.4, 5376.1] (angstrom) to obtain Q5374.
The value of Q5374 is 20.3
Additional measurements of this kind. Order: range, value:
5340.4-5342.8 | 17.8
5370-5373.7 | 20.5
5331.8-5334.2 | 19.8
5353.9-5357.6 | 21.2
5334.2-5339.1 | 19.1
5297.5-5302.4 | 21.1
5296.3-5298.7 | 20.5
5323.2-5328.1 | 18.8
